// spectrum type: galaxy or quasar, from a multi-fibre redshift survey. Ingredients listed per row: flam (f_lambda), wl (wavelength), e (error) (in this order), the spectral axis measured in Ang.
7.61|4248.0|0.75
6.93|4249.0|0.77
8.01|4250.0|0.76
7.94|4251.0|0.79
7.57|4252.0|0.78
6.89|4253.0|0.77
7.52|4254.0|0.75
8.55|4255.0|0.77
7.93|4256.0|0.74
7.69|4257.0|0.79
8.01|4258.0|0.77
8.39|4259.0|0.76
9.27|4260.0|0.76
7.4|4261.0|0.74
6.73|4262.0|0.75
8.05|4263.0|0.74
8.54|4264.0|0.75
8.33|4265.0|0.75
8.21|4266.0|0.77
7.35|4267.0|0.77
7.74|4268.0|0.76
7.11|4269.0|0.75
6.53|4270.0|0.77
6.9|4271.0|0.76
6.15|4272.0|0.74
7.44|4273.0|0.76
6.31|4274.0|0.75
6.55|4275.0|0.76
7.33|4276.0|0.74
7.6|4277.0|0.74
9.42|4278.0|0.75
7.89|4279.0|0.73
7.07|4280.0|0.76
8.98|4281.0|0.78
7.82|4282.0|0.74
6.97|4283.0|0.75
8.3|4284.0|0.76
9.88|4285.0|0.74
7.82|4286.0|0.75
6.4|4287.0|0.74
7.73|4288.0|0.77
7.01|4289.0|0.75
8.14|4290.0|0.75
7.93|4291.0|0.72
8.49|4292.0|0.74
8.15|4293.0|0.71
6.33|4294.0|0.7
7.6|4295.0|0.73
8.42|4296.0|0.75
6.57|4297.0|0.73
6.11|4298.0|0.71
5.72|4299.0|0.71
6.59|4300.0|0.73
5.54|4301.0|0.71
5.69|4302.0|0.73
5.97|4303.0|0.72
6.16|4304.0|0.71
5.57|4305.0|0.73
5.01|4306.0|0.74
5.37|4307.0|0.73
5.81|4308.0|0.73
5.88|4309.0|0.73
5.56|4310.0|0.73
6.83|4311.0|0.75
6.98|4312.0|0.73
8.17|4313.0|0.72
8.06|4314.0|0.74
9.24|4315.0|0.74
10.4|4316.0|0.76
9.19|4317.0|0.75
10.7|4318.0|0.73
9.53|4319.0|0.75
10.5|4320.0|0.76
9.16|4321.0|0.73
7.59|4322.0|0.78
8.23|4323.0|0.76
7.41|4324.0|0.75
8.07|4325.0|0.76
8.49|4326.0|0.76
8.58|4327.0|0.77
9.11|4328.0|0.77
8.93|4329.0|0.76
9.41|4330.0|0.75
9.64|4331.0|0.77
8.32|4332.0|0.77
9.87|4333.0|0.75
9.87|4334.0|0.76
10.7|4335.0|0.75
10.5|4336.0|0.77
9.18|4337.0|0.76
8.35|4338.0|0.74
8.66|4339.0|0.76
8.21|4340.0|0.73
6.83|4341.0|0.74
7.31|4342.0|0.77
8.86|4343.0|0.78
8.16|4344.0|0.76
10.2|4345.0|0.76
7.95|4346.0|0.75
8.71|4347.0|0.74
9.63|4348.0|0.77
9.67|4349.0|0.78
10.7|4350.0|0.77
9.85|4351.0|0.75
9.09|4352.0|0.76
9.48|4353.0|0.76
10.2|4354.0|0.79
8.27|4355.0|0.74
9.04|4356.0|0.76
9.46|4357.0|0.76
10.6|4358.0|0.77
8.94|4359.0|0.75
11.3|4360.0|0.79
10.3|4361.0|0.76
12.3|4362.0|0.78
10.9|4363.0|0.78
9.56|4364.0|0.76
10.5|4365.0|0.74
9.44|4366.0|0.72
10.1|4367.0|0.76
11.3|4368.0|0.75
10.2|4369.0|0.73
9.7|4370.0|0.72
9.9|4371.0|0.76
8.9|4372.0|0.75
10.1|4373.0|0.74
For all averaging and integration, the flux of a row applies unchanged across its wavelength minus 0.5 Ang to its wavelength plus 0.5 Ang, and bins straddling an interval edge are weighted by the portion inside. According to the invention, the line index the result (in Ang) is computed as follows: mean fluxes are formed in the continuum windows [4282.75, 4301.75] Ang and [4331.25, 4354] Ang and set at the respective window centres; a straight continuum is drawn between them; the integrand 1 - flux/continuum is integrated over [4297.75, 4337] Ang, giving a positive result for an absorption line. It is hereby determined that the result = 1.63 Ang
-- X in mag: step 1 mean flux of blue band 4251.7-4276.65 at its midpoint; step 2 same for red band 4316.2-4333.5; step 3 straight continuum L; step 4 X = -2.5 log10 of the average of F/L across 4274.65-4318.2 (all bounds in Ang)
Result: 0.14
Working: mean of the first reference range 7.54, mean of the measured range 7.32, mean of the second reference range 9.01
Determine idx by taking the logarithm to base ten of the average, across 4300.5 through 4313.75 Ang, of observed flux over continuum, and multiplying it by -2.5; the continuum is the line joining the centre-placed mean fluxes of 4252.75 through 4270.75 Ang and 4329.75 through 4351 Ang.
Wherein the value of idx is 0.37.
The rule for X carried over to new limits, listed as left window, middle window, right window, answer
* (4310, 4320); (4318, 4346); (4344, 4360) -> 0.02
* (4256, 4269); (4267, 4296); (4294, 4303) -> -0.06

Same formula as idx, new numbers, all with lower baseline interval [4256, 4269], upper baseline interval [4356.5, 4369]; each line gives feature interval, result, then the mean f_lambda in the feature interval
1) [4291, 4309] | 0.34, 6.44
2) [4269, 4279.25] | 0.15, 7.19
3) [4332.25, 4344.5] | 0.11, 8.86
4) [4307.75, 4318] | 0.18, 7.81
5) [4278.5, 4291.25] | 0.09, 7.84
